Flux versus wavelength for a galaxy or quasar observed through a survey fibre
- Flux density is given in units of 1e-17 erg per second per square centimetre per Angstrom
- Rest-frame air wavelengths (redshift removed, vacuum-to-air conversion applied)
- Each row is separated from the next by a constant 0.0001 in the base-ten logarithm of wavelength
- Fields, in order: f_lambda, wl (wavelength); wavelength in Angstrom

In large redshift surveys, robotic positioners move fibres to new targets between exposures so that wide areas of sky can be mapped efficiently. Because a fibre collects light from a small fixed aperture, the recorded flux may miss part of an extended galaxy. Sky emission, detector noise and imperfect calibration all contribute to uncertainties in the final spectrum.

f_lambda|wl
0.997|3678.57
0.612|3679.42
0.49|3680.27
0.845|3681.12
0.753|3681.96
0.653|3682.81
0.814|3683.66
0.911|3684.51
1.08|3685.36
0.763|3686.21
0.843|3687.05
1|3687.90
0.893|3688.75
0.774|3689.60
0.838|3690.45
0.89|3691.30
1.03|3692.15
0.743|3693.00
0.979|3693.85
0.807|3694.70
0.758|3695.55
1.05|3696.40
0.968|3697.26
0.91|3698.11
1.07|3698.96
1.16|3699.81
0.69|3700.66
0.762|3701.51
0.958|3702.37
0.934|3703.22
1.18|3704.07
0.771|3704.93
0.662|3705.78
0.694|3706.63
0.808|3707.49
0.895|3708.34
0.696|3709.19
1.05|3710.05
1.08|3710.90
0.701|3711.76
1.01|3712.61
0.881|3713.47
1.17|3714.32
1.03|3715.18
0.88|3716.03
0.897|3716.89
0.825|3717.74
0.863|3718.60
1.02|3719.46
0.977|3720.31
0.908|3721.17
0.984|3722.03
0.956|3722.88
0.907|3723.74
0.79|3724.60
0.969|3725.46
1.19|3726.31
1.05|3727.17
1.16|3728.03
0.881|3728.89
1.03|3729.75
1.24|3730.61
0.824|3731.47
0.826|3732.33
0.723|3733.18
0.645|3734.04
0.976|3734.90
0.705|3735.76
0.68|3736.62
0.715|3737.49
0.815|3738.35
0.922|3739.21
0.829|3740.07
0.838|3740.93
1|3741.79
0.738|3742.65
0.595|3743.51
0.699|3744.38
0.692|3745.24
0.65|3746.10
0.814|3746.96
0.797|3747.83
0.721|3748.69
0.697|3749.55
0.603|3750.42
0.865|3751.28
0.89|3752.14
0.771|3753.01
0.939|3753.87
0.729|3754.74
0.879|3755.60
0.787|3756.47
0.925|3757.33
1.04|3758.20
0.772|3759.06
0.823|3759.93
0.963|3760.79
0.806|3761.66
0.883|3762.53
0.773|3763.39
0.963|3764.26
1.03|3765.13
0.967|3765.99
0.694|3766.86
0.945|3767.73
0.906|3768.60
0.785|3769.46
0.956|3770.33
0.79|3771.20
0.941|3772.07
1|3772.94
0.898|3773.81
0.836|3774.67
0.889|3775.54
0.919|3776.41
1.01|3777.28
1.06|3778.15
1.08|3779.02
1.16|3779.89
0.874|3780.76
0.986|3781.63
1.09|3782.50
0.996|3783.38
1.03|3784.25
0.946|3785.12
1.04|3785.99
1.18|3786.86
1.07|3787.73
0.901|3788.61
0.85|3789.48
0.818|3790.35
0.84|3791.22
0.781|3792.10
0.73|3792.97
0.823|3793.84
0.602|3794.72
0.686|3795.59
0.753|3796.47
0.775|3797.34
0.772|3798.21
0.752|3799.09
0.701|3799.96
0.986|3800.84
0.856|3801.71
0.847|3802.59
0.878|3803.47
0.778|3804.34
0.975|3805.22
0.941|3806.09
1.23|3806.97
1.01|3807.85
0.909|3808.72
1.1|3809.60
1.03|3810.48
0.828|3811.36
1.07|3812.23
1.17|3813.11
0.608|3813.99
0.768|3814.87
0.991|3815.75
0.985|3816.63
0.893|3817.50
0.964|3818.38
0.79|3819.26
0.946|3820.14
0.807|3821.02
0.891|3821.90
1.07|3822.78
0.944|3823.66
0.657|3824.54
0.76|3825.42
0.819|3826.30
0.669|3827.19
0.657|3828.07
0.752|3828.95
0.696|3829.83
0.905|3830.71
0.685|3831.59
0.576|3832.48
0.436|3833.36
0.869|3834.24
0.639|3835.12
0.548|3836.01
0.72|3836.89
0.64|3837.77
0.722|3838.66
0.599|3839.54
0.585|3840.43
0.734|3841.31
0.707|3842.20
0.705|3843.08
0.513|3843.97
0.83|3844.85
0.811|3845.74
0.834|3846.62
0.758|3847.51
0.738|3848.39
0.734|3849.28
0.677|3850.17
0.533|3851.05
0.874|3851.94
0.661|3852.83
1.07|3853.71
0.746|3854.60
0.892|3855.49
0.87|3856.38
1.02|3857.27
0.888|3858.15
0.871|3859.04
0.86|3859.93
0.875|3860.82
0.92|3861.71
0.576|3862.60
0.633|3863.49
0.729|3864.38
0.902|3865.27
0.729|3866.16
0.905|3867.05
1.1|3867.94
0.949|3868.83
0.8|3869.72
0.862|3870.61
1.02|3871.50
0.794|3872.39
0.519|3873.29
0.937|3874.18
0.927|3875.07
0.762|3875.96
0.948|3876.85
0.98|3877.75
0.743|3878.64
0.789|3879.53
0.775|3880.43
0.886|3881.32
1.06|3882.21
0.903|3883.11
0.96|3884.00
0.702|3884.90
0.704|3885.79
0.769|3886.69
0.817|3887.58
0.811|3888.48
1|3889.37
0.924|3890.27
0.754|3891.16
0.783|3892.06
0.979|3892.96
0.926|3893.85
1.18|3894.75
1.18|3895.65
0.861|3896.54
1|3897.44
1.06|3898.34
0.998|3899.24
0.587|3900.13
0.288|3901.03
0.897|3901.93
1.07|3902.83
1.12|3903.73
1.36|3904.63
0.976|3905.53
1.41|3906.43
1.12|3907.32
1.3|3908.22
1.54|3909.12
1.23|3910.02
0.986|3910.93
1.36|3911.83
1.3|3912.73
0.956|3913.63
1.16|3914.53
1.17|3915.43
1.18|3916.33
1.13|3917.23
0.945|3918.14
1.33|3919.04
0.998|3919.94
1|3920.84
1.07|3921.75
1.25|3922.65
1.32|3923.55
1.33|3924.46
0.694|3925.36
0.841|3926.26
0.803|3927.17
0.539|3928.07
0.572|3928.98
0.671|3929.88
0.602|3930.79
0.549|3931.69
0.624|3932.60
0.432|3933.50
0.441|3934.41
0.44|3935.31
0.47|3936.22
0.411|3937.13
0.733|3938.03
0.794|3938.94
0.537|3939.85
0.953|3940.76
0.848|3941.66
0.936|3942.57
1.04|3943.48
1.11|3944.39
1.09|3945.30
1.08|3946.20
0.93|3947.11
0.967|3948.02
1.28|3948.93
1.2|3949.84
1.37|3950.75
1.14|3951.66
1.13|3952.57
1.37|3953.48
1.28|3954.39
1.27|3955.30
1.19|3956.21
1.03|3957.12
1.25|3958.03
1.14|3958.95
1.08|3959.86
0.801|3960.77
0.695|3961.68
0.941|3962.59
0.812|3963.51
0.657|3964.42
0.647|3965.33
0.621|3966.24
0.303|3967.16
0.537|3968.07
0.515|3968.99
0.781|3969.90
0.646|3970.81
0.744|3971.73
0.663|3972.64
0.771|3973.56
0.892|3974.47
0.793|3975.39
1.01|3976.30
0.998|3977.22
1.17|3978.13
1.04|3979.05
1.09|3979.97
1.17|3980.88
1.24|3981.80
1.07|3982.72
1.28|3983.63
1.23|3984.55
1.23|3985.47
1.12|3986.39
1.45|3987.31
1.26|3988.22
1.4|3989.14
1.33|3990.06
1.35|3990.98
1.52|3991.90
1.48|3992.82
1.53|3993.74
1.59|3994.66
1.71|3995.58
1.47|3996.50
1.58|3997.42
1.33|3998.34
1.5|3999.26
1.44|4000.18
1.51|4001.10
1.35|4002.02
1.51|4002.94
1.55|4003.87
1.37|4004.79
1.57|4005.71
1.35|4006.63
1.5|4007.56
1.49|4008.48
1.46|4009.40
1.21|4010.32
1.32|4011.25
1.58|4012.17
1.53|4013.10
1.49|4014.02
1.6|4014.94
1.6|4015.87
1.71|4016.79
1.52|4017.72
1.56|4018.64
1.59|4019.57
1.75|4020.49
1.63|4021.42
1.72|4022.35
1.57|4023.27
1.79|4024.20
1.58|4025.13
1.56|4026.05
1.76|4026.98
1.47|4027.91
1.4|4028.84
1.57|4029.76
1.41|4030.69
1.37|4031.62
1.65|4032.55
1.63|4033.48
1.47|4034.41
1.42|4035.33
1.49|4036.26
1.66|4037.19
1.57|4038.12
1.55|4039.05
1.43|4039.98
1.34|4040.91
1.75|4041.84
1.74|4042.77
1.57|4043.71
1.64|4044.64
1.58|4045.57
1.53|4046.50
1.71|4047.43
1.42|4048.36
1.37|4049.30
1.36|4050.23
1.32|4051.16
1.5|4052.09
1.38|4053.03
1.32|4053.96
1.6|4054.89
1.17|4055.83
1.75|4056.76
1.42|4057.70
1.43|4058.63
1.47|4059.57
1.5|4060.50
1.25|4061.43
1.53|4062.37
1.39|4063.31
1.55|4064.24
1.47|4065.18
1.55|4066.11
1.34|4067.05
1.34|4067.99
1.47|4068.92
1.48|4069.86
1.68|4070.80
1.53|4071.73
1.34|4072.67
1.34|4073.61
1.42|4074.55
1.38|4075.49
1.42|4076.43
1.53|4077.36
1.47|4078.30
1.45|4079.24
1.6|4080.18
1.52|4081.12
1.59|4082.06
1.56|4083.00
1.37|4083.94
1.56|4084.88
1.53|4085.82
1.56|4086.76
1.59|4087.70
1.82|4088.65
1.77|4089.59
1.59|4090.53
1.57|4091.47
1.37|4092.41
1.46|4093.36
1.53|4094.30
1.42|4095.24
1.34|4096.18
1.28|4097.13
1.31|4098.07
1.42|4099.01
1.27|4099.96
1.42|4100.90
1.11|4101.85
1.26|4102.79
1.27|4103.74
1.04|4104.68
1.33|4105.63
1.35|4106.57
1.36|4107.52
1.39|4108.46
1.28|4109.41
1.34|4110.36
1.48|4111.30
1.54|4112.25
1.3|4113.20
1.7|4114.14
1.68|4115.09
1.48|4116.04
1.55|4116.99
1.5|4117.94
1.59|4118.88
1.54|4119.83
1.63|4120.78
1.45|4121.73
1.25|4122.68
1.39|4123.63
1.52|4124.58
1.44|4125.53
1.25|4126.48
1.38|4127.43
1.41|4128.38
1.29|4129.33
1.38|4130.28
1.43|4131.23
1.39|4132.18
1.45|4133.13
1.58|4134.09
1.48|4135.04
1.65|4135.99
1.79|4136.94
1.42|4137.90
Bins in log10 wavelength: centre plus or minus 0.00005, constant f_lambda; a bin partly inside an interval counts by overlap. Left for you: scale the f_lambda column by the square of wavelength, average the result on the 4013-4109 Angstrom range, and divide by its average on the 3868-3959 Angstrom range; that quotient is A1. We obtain 1.7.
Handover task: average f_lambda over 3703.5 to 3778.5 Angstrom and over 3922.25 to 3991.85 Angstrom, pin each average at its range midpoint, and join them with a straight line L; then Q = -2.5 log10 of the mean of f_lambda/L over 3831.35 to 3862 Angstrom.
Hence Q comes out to 0.21 mag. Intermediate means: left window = 0.875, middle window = 0.746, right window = 0.938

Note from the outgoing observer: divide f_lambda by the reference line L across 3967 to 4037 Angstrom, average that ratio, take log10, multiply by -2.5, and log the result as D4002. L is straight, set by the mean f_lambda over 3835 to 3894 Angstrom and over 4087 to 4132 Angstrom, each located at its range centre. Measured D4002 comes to -0.16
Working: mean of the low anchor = 0.805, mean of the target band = 1.35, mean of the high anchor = 1.43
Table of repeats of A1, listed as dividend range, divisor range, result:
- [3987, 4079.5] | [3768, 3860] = 1.98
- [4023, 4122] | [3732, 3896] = 2.00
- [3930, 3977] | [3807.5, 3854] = 1.15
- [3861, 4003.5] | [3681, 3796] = 1.24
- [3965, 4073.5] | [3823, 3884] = 1.91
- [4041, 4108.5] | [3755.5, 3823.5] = 1.86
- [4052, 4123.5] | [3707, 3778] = 1.98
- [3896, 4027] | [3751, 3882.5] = 1.44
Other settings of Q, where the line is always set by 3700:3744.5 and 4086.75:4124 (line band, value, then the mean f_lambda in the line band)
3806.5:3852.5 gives 0.29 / 0.795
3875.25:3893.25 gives 0.30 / 0.852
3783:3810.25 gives 0.12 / 0.89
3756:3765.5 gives 0.07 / 0.886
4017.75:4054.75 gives -0.16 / 1.54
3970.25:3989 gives 0.20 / 1.05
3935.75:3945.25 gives 0.45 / 0.795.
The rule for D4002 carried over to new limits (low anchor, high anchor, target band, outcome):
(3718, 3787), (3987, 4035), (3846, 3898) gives 0.35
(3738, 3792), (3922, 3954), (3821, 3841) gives 0.21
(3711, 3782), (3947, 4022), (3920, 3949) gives 0.37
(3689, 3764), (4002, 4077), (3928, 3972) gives 0.49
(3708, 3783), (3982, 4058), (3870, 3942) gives 0.33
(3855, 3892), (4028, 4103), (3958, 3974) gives 0.48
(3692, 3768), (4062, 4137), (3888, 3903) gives 0.25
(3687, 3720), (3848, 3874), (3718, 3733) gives -0.09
